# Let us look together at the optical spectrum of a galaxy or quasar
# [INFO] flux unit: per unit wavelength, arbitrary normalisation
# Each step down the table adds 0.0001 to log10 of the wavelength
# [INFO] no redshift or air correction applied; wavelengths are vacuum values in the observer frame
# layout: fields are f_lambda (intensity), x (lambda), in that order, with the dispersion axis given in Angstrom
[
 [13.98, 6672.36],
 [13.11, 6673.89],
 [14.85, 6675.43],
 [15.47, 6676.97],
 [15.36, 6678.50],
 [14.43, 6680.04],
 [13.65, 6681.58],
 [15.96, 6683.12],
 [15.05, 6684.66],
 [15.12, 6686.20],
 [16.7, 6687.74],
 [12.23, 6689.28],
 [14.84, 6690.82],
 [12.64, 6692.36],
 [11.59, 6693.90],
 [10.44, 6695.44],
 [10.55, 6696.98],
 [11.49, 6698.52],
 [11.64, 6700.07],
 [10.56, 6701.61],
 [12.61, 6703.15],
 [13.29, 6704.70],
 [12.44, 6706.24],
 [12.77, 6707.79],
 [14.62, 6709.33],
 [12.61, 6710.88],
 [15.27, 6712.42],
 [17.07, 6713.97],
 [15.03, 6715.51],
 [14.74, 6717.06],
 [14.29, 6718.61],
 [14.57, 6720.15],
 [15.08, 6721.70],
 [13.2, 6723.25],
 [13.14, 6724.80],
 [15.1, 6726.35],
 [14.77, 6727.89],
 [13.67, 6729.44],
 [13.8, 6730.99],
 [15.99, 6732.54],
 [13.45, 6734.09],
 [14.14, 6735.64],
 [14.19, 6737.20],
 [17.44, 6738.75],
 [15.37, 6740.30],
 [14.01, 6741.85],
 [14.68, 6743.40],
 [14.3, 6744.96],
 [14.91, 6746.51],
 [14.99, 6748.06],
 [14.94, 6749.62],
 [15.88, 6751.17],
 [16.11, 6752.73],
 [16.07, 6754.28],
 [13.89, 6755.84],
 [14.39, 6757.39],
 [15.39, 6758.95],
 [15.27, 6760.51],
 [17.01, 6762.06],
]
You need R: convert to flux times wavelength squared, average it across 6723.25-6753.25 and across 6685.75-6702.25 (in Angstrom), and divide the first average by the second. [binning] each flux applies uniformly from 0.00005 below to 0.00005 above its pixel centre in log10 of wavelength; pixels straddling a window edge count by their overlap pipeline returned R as 1.19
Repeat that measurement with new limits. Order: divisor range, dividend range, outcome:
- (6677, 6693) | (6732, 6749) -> 1.03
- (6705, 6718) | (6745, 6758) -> 1.07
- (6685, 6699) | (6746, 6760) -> 1.19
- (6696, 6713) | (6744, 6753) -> 1.23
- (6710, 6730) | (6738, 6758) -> 1.05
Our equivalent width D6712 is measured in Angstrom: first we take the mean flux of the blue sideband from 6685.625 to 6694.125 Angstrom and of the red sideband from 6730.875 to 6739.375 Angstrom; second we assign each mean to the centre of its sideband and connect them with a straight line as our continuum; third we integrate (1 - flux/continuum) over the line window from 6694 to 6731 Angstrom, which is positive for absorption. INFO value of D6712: 2.6 Angstrom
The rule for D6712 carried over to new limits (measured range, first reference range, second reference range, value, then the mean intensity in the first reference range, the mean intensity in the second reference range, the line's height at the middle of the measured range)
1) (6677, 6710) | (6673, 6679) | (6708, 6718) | 3.2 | 14.7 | 14.8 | 14.7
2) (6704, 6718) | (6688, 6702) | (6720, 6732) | -1.1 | 12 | 14.2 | 13.1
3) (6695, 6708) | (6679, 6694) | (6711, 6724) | 2.5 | 14.4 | 14.8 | 14.6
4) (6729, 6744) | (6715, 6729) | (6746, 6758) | 0.1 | 14.4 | 15.2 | 14.8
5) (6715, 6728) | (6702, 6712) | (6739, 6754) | -0.6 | 13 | 15.1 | 13.8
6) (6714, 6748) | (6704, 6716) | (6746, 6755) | 0.5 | 14.1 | 15.5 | 14.8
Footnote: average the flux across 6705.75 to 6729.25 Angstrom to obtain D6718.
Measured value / 14.3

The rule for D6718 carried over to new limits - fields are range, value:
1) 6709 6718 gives 14.9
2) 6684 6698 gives 13.2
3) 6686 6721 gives 13.3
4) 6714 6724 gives 14.7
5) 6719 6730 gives 14.2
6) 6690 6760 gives 14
